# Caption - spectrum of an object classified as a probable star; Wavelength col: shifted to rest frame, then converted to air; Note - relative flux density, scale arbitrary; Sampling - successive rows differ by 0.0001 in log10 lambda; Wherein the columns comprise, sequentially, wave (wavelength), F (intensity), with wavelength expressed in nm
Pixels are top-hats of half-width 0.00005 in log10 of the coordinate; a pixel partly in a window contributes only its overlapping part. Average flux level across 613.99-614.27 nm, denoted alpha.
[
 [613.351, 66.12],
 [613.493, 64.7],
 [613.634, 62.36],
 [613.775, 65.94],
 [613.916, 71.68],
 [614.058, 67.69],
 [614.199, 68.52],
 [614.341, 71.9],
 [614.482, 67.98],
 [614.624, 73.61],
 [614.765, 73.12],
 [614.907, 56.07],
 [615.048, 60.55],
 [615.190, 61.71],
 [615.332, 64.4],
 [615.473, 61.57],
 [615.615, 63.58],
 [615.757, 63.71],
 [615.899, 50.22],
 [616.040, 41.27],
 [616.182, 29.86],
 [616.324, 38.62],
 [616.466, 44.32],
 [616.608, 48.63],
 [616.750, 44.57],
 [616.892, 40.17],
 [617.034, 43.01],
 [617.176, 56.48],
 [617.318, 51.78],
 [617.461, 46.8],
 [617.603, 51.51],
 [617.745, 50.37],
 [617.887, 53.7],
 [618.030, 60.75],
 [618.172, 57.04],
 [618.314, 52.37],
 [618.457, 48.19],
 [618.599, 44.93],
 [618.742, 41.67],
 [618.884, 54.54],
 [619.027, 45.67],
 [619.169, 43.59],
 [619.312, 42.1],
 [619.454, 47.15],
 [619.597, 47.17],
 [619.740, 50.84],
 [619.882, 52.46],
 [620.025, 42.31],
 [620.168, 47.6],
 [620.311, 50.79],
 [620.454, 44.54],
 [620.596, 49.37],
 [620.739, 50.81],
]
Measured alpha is 68.1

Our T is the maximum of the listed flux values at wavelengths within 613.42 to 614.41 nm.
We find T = 71.9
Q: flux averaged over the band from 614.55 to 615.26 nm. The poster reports 65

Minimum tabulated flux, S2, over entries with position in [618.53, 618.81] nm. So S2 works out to 41.67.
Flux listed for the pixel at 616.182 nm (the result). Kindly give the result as 29.86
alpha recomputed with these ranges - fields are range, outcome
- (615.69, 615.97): 56.9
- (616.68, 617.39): 47.2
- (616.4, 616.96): 44.4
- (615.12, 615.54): 62.6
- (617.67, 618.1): 54.9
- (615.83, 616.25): 40.5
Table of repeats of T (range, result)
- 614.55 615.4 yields 73.61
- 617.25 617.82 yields 51.78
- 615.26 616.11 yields 64.4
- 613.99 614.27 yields 68.52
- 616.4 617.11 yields 48.63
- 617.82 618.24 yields 60.75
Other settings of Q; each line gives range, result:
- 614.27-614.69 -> 71.1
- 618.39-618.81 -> 44.9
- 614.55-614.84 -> 73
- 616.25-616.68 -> 43.7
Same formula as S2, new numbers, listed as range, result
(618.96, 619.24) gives 43.59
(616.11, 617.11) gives 29.86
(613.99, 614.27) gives 67.69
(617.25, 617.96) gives 46.8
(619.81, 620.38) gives 42.31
